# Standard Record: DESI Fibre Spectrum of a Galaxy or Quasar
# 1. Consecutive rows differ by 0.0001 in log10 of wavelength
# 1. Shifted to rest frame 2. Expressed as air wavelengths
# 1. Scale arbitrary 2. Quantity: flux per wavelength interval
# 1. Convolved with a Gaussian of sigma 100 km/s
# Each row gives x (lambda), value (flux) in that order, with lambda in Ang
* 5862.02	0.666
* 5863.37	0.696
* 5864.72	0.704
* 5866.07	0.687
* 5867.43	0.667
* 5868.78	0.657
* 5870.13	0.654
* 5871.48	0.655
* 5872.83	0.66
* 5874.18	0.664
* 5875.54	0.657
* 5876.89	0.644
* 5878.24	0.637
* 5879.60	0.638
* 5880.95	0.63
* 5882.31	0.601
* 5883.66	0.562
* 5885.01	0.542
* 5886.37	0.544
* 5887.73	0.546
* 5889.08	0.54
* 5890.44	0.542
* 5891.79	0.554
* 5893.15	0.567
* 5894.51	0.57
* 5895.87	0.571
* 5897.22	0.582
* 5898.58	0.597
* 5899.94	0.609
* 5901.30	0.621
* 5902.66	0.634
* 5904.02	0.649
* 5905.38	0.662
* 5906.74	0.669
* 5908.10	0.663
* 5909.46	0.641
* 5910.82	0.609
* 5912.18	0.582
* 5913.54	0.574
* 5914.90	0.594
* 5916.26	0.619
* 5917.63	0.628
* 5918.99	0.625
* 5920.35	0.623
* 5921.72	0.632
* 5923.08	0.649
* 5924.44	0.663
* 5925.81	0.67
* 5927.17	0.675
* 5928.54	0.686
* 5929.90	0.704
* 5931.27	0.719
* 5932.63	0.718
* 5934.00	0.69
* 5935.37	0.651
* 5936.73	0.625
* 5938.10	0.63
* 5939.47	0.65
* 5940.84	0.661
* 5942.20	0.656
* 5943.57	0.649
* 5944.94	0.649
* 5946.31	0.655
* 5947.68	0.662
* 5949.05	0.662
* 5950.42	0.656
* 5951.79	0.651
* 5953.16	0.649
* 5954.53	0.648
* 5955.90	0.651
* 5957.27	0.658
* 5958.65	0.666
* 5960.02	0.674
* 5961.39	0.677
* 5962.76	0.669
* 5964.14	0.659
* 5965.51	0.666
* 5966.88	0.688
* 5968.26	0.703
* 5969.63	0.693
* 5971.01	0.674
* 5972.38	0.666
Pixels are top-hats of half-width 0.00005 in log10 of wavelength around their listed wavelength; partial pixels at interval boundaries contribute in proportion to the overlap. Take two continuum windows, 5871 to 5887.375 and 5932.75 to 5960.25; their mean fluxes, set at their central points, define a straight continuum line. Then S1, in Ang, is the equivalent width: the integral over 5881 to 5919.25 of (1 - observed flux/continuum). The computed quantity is 2.0 Ang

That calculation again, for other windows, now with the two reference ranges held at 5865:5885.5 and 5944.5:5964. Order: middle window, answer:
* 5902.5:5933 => 0.14 Ang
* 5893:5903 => 0.79 Ang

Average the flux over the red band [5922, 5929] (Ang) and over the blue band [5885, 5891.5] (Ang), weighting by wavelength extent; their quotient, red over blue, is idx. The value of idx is 1.2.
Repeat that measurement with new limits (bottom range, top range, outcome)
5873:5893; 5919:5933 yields 1.13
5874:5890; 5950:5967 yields 1.11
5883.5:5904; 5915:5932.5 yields 1.14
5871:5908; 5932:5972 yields 1.09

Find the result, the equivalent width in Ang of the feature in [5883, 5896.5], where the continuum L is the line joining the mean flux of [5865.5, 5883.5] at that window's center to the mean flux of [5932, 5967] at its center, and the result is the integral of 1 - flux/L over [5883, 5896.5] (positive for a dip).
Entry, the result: 2.0 Ang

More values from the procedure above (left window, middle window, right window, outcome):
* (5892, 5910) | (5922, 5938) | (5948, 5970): -0.8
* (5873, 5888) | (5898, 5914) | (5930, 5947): 0.2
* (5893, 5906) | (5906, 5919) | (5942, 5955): 0.0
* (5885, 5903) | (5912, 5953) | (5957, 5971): -1.4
